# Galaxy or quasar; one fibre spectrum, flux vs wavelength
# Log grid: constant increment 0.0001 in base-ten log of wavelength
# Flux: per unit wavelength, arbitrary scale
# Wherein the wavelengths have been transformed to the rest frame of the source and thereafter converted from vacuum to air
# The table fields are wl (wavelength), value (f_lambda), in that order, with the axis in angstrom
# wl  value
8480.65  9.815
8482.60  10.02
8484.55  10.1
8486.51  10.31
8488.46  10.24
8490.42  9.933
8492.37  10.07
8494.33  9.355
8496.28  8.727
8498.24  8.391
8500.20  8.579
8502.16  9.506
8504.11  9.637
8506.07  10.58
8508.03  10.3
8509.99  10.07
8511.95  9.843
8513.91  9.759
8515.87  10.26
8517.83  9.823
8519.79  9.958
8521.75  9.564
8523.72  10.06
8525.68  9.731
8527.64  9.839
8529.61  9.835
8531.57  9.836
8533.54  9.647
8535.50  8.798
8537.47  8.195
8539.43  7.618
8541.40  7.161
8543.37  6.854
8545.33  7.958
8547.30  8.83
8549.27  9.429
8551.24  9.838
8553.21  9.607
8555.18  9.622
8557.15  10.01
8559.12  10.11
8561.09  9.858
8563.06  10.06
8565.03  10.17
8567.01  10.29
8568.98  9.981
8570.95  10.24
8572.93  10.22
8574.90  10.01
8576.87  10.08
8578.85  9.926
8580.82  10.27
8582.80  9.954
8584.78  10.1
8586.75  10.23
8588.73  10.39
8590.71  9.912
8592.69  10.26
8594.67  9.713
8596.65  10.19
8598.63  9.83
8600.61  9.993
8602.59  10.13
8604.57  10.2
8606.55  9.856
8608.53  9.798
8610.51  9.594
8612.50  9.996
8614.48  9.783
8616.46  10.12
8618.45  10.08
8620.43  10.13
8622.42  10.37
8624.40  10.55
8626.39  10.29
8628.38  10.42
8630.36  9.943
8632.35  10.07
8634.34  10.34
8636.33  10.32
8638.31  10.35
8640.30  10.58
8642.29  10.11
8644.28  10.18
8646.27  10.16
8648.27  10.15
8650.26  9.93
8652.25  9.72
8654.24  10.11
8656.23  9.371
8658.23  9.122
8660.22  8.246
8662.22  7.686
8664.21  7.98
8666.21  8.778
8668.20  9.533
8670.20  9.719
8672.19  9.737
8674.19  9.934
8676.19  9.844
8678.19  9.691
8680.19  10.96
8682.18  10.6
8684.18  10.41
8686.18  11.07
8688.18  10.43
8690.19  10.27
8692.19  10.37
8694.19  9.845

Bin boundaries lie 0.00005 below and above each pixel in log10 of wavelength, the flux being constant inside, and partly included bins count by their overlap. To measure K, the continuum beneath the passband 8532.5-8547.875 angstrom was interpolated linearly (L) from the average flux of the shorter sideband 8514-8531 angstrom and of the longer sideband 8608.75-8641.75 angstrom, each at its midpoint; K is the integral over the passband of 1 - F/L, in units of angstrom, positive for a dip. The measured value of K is 2.8 angstrom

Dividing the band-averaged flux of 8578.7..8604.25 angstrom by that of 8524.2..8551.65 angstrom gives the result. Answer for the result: 1.1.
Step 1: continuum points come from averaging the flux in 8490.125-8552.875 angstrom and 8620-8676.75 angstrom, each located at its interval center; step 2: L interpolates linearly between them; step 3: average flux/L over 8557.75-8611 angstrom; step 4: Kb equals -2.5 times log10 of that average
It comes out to -0.06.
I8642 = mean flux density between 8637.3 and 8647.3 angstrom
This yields 10.3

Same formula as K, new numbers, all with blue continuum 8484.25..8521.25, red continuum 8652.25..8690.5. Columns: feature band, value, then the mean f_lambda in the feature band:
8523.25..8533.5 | -0.10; 9.83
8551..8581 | -0.94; 10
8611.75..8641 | -1.65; 10.2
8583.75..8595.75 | -0.50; 10.1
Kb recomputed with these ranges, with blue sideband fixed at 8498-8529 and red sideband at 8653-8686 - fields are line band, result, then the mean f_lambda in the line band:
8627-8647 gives -0.074 mag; 10.3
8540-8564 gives 0.073 mag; 9.08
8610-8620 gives -0.036 mag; 9.94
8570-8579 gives -0.047 mag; 10.1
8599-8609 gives -0.041 mag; 10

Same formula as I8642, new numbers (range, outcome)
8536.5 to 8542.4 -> 7.65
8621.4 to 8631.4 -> 10.3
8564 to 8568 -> 10.2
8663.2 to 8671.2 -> 9.01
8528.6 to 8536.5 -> 9.52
